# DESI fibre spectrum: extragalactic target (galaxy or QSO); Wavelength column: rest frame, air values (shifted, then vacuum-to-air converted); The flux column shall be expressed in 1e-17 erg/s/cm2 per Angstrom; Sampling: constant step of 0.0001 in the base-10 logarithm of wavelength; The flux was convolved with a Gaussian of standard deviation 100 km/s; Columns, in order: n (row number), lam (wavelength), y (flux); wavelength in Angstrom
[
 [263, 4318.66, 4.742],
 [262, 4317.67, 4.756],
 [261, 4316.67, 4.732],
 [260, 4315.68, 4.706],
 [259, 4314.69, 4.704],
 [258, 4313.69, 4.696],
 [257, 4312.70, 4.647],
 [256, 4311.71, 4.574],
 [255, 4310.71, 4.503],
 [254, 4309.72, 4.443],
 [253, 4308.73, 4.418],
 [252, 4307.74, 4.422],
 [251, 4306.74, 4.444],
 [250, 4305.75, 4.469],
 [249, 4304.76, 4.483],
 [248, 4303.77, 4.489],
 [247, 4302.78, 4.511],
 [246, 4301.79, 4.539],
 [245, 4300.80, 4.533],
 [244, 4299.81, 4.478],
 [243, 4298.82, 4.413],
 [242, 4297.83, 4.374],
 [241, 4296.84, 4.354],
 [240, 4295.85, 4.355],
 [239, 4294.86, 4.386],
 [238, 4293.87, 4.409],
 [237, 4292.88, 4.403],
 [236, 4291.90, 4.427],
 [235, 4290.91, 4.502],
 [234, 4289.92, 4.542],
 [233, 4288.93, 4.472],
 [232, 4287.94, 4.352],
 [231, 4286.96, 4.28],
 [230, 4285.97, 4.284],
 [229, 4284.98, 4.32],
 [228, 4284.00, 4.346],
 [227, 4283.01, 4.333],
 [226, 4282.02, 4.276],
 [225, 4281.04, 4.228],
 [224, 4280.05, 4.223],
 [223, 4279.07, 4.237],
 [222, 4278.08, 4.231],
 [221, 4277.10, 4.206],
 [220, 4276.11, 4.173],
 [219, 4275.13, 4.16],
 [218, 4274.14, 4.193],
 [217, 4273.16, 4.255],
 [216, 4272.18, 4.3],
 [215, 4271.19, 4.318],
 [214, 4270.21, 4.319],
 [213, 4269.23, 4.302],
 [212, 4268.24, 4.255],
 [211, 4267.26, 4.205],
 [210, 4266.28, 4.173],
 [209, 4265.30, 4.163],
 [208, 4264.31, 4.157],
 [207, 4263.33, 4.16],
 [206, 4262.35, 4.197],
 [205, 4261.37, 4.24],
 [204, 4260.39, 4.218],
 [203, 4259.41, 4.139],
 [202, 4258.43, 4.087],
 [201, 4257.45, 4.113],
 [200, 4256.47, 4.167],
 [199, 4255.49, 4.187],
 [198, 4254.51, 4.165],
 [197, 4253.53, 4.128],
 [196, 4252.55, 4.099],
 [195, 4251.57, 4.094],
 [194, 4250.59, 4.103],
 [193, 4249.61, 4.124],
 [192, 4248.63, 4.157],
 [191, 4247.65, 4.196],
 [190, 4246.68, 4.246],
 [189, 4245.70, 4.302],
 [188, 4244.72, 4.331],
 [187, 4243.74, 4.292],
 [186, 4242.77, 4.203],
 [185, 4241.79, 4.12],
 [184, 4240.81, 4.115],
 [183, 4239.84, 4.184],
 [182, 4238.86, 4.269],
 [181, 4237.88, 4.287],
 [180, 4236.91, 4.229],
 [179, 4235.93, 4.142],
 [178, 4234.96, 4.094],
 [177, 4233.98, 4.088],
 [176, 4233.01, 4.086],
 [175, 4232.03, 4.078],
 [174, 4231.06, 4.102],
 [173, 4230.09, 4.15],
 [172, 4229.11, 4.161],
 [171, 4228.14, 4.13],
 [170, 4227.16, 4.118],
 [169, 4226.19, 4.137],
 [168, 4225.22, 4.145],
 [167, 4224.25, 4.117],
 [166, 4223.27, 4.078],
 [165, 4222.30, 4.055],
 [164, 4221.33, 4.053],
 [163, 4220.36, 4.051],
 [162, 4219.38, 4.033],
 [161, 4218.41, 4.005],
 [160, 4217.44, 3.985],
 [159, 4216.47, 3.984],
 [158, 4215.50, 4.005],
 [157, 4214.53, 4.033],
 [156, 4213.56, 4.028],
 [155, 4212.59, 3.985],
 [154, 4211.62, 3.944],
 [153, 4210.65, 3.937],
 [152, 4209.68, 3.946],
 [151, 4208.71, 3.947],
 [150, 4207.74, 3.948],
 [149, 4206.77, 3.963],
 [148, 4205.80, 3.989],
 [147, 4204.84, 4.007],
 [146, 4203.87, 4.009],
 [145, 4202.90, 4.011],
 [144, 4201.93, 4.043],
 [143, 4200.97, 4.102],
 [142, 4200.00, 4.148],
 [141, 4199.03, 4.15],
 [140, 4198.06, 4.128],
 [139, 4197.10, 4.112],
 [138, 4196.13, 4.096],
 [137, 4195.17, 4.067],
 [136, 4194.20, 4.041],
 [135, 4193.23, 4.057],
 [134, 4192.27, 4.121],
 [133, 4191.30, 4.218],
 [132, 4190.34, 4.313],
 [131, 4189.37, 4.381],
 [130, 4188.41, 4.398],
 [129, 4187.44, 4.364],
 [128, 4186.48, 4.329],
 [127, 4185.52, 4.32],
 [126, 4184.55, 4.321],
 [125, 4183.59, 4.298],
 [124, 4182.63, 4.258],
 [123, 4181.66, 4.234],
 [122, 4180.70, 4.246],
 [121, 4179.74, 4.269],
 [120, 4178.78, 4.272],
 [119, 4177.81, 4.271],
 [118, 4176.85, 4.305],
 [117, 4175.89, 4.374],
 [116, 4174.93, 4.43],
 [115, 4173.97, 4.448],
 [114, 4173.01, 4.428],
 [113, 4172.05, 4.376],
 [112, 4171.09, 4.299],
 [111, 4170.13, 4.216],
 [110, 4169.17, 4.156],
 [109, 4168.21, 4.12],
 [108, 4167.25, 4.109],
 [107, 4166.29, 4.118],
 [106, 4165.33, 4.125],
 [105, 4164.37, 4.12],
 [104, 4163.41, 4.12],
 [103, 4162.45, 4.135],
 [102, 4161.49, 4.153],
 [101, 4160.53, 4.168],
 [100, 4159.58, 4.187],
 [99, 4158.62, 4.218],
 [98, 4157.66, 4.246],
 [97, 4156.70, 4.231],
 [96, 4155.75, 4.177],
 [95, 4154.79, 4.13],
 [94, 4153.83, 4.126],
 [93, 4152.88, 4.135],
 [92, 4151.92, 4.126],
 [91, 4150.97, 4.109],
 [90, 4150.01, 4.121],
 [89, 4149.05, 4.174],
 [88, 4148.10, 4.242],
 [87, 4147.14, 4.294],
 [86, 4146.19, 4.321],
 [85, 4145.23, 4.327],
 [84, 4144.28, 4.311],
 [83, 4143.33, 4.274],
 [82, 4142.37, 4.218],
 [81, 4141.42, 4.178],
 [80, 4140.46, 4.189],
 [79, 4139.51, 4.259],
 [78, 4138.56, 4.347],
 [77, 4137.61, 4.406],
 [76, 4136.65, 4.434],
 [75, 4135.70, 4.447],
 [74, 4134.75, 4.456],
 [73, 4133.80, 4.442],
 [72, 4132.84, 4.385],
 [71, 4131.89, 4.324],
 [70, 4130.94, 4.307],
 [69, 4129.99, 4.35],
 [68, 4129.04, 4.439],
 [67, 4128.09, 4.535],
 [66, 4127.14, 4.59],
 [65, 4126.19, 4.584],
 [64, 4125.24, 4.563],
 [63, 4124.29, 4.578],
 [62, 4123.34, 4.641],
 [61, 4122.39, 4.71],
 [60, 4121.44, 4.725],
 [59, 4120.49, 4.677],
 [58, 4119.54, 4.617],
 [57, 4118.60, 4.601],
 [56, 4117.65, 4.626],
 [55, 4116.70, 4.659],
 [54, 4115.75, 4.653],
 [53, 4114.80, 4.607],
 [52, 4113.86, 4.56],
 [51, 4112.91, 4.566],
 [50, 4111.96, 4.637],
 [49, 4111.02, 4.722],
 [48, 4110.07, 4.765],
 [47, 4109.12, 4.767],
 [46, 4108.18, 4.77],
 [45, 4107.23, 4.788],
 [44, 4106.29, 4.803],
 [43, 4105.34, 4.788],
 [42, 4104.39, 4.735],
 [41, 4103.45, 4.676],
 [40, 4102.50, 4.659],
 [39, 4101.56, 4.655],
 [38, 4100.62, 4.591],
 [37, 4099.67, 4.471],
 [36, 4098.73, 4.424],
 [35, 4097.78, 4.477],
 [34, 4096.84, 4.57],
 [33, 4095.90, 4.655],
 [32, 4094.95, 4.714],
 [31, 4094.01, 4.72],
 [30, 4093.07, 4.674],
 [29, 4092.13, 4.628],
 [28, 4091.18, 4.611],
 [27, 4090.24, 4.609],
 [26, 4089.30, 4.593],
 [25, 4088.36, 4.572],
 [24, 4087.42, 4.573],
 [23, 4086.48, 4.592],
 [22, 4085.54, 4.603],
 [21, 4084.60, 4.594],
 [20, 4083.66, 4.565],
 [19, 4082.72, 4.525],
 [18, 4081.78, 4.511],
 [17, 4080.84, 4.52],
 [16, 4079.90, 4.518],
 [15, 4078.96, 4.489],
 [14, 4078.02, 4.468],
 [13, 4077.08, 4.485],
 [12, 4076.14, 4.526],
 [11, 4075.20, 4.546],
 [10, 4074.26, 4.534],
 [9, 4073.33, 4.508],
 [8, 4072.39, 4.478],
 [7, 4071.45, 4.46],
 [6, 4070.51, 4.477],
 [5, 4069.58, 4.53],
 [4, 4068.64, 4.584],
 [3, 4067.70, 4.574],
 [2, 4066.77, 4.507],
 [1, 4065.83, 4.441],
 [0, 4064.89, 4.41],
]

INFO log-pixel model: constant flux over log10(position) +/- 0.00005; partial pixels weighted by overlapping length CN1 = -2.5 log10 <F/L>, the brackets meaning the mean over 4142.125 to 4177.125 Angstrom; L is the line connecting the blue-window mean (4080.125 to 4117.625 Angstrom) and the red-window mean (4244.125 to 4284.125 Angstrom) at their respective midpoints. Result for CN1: 0.06 mag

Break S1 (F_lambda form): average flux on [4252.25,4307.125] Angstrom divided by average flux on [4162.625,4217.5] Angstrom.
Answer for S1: 1.03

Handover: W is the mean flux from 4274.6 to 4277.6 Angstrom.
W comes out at 4.18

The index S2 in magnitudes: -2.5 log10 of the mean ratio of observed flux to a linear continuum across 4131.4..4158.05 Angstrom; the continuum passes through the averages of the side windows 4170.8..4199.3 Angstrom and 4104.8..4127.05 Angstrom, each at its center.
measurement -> 0.06 mag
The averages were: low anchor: 4.67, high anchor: 4.27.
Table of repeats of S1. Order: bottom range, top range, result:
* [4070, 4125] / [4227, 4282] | 0.91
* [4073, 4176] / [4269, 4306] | 0.98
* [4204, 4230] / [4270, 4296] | 1.07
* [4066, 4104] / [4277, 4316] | 0.97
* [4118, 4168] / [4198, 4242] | 0.94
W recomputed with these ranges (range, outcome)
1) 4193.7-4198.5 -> 4.09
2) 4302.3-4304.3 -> 4.5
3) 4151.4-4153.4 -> 4.15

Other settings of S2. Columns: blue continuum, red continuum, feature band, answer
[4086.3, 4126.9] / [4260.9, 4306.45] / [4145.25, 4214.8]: 0.09 mag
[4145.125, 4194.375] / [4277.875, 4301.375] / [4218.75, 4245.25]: 0.04 mag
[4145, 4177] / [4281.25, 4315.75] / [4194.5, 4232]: 0.07 mag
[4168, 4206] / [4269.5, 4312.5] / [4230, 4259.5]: 0.04 mag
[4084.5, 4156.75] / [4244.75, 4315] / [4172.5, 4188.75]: 0.02 mag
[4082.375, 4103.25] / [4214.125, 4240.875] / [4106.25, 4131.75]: -0.03 mag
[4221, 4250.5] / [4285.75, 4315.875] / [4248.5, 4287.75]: 0.03 mag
